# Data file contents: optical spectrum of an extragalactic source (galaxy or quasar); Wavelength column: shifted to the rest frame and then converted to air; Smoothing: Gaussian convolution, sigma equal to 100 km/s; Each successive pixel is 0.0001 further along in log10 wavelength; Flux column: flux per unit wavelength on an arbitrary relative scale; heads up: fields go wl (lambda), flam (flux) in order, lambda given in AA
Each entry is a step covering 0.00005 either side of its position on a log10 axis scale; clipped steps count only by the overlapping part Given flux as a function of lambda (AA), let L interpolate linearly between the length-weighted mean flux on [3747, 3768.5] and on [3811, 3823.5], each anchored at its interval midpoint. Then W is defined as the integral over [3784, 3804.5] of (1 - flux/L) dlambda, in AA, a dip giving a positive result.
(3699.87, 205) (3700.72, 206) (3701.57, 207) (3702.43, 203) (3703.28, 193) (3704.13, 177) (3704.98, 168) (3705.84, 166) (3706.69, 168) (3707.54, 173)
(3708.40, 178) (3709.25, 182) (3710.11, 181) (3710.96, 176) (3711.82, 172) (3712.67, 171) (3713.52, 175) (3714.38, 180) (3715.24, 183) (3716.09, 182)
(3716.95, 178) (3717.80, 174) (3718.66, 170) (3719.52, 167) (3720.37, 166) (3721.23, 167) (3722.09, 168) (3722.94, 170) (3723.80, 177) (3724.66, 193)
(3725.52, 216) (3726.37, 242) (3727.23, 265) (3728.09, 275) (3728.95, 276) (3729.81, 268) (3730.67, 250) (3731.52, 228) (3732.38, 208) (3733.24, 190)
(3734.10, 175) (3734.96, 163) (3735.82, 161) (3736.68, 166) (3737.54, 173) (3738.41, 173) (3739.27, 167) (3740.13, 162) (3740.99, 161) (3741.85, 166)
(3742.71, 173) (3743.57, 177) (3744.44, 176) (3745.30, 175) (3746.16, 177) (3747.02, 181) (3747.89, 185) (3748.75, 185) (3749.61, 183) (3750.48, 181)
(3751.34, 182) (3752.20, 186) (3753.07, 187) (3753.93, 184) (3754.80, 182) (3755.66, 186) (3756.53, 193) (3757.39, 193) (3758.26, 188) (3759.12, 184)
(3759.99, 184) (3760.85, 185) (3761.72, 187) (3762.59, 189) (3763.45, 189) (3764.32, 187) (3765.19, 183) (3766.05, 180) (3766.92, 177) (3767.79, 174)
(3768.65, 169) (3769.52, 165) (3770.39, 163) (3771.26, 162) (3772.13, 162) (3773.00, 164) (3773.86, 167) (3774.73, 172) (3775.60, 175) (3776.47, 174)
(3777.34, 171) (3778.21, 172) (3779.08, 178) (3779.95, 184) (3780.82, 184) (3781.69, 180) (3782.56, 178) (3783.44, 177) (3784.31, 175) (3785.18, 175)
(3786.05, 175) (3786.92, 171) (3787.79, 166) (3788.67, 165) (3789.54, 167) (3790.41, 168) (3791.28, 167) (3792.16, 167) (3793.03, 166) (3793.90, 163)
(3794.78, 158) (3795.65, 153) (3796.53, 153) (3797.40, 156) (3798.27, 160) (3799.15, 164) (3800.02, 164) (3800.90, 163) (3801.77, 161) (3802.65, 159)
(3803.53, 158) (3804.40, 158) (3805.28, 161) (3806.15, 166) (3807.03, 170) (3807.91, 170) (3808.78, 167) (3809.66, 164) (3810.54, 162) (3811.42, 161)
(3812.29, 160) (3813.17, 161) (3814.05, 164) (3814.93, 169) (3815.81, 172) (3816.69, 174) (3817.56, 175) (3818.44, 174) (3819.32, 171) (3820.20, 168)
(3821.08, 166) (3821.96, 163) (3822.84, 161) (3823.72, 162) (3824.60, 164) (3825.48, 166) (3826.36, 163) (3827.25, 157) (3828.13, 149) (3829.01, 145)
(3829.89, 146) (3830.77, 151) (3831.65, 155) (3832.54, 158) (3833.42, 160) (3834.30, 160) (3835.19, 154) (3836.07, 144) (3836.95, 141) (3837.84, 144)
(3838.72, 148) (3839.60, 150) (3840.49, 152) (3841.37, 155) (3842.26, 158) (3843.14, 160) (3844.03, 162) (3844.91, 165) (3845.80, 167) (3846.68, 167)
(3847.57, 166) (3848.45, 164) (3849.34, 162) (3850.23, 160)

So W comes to 1.2 AA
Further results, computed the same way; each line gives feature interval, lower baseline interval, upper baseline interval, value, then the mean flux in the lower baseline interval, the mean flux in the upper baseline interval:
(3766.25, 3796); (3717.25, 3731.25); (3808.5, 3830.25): 1.9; 209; 163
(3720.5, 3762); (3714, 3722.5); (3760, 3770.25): -3.4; 173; 180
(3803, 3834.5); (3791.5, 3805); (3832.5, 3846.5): -1.0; 160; 155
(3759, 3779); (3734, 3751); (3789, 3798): -1.0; 173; 162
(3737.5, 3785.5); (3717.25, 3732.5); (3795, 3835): 3.2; 210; 162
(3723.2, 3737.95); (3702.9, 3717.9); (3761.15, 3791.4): -3.1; 177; 174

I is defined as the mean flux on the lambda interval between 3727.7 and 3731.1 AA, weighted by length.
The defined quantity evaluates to 267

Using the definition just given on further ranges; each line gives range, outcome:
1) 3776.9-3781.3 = 178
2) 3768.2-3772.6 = 164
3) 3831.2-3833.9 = 158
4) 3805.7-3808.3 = 169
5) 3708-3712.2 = 178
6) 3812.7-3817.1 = 168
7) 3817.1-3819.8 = 174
